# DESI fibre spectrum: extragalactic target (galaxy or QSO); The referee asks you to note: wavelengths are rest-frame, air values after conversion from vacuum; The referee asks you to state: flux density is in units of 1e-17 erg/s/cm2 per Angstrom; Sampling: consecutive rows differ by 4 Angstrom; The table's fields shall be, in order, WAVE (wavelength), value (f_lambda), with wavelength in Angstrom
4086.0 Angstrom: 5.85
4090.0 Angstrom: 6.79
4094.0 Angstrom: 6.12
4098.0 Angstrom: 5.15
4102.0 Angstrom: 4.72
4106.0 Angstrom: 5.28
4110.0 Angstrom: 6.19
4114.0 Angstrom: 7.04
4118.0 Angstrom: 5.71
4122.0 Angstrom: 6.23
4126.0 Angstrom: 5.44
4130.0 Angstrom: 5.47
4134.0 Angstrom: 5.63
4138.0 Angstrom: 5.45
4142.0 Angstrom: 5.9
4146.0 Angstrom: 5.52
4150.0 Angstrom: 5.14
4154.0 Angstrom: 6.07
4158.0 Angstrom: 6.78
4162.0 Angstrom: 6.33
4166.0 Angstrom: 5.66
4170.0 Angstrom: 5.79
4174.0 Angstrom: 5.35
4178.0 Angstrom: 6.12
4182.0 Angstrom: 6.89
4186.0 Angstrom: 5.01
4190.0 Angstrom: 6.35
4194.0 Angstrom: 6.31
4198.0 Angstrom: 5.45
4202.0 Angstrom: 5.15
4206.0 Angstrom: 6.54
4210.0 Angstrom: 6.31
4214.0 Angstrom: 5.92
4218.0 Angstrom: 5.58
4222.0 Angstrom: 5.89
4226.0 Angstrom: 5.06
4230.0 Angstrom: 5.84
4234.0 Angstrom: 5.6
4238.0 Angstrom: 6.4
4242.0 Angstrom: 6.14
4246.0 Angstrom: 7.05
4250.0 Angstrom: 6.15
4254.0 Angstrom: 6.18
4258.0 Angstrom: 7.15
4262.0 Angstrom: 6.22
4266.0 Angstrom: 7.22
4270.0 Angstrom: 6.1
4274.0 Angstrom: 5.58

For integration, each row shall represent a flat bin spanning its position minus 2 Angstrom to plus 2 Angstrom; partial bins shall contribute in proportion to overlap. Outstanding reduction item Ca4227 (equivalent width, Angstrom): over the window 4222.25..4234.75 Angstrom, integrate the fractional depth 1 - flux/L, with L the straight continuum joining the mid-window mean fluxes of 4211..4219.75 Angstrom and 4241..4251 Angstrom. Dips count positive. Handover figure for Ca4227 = 1.2 Angstrom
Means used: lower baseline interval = 5.82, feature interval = 5.54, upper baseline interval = 6.51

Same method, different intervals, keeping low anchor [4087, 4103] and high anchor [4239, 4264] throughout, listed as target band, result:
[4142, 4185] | 1.0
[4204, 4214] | -0.1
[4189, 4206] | 1.0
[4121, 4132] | 0.4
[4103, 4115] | -0.3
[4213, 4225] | 1.1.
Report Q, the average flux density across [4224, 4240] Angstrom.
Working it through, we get 5.72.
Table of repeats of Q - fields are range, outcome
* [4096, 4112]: 5.34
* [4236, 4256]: 6.38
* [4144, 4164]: 5.97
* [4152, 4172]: 6.13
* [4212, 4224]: 5.8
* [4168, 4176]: 5.57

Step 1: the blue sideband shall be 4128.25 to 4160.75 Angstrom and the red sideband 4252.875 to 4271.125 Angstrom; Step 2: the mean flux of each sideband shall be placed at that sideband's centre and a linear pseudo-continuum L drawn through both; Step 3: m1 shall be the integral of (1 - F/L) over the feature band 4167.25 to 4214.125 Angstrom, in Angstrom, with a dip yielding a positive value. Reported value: 1.3 Angstrom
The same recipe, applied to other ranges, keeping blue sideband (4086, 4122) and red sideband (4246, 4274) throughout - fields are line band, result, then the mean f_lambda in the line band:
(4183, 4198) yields 0.77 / 5.9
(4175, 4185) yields -0.10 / 6.24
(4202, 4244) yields 2.96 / 5.89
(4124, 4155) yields 2.39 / 5.56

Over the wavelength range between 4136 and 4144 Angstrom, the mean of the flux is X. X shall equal 5.68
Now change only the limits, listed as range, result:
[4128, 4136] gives 5.55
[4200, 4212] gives 6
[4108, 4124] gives 6.29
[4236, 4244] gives 6.27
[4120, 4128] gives 5.84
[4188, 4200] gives 6.04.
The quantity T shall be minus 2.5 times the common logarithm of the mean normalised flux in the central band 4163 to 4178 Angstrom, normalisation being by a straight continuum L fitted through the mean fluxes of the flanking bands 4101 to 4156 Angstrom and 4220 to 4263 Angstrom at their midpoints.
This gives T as 0.03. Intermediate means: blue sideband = 5.72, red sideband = 6.15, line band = 5.72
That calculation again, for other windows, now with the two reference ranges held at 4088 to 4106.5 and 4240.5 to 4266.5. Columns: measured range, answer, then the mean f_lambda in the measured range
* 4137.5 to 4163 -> 0.01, 5.89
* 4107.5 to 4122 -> -0.09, 6.27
